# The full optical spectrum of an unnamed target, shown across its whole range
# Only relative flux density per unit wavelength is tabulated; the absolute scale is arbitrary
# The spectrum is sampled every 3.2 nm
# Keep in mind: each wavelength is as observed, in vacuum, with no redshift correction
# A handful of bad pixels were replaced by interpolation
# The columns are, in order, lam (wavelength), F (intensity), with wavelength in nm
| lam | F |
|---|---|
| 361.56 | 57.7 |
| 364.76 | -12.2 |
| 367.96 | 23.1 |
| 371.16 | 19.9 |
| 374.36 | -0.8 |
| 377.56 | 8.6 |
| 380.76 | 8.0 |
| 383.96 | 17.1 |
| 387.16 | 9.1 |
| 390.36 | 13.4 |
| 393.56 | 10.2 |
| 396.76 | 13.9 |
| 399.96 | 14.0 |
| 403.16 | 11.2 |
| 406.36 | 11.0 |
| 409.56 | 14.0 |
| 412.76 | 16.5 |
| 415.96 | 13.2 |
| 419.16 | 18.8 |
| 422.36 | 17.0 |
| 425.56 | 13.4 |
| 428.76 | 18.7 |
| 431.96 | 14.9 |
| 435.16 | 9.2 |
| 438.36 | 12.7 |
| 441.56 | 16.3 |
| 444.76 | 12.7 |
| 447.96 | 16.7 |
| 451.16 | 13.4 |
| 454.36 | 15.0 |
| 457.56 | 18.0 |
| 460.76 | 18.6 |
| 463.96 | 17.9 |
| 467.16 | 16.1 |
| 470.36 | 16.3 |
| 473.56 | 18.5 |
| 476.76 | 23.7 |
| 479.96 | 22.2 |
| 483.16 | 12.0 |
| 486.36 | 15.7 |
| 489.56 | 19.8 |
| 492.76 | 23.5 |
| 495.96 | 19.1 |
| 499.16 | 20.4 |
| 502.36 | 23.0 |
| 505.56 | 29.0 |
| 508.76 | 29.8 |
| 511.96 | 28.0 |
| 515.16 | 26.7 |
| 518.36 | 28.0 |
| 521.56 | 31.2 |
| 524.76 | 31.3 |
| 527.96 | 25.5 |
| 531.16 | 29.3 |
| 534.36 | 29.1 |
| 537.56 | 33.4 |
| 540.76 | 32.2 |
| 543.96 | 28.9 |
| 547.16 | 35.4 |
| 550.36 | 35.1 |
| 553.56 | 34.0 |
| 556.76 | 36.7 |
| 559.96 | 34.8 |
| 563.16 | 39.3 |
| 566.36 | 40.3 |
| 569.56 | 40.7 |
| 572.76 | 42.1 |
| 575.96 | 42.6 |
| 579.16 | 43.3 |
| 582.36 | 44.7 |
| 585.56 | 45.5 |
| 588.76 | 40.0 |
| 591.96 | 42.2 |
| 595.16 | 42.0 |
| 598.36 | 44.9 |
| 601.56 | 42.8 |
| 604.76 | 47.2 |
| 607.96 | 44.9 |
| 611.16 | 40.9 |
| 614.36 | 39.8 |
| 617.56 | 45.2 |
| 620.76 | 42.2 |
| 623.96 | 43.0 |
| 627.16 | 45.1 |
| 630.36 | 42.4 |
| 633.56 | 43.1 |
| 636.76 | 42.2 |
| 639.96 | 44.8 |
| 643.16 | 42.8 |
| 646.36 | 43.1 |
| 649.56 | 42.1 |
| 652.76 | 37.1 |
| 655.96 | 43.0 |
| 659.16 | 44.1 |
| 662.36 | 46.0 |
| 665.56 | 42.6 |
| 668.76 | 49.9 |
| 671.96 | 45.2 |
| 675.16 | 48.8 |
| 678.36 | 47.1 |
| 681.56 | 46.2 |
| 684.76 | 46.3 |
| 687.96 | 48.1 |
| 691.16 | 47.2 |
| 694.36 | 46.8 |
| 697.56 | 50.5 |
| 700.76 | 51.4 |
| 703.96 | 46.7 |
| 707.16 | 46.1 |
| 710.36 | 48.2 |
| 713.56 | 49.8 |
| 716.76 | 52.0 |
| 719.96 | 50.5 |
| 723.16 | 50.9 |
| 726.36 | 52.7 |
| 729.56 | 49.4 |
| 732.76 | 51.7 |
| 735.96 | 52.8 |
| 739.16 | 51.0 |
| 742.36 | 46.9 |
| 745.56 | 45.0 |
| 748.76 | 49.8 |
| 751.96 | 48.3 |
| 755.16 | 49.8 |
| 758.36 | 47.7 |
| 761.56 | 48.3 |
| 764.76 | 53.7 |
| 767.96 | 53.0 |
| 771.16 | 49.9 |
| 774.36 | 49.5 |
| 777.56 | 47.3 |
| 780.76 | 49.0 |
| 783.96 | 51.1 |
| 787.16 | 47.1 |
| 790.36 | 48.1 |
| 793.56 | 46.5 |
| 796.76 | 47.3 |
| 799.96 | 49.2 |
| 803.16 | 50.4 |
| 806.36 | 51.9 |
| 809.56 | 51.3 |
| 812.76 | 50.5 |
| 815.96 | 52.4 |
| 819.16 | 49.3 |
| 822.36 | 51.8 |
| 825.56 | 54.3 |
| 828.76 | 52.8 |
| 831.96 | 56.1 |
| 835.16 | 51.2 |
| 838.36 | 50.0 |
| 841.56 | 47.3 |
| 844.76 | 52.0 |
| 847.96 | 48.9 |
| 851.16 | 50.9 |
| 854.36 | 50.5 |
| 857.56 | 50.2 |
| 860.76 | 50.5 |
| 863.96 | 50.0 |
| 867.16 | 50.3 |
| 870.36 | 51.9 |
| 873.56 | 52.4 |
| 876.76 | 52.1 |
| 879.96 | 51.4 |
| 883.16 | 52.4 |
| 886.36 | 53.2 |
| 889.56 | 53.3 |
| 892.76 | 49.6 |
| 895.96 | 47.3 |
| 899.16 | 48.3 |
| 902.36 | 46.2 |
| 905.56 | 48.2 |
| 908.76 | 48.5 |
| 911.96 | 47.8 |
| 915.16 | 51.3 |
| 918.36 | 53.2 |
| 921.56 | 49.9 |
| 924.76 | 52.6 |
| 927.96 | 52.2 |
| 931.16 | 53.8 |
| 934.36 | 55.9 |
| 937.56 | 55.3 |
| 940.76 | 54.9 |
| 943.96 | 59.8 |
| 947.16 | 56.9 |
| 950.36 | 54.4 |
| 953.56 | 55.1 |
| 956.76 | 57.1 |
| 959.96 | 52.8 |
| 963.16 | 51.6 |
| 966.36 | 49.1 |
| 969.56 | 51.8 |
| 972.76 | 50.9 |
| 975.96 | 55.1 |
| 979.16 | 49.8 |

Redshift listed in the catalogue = 0.262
